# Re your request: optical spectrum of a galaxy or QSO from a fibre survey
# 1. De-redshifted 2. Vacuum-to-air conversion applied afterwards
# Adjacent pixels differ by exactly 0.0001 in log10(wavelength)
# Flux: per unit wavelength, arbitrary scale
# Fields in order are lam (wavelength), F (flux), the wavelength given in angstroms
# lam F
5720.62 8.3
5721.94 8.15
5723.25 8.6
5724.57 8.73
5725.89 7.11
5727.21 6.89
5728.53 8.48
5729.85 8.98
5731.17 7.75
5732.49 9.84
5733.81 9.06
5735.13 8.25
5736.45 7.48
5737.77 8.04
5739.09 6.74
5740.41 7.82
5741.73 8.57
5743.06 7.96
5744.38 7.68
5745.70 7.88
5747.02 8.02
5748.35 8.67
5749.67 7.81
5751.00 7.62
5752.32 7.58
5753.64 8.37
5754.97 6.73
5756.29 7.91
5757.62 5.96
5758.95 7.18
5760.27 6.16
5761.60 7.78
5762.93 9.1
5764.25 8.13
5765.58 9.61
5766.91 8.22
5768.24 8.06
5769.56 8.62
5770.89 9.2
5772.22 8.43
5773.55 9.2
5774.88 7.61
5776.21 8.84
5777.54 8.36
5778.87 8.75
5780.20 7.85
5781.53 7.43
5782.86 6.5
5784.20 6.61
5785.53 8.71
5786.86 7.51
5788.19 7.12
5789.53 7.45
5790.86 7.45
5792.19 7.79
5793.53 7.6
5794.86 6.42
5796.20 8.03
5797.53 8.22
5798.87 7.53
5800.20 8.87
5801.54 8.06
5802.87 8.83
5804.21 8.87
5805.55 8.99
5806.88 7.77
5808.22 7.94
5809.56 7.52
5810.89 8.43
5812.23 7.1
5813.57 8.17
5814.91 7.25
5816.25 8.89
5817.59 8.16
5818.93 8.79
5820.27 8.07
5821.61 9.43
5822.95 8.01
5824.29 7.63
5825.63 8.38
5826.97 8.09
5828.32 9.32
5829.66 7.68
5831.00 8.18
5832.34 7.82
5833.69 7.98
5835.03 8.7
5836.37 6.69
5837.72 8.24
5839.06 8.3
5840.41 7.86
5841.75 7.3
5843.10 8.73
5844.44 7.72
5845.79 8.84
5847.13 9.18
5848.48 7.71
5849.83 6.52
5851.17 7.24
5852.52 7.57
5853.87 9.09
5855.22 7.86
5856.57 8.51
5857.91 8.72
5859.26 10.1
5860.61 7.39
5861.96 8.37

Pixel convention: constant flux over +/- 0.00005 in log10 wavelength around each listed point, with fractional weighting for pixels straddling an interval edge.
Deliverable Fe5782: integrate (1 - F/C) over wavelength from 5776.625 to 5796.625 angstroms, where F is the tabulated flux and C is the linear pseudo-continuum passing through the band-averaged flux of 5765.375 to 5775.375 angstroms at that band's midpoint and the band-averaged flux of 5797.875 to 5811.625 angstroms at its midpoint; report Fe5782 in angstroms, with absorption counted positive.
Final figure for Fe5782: 2.0 angstroms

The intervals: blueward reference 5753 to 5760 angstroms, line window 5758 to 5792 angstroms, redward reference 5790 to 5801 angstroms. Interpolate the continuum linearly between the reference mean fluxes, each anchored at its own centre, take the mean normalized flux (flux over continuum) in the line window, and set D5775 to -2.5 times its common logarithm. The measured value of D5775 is -0.08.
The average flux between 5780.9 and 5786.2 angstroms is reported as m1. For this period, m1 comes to 7.31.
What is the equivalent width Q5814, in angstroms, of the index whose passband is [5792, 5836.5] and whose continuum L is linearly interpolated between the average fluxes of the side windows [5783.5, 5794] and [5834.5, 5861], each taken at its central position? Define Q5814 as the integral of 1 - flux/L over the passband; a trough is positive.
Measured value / -1.92 angstroms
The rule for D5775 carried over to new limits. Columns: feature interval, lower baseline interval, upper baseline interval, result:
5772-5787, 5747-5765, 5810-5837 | -0.02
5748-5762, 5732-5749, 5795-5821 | 0.10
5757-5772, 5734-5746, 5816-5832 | 0.00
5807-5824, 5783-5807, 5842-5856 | -0.03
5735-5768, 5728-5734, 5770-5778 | 0.12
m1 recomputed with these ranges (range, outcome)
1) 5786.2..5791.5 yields 7.38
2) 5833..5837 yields 7.8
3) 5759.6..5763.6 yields 7.69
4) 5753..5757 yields 7.64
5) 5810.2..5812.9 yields 7.78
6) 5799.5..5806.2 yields 8.72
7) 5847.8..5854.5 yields 7.61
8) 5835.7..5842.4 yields 7.68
